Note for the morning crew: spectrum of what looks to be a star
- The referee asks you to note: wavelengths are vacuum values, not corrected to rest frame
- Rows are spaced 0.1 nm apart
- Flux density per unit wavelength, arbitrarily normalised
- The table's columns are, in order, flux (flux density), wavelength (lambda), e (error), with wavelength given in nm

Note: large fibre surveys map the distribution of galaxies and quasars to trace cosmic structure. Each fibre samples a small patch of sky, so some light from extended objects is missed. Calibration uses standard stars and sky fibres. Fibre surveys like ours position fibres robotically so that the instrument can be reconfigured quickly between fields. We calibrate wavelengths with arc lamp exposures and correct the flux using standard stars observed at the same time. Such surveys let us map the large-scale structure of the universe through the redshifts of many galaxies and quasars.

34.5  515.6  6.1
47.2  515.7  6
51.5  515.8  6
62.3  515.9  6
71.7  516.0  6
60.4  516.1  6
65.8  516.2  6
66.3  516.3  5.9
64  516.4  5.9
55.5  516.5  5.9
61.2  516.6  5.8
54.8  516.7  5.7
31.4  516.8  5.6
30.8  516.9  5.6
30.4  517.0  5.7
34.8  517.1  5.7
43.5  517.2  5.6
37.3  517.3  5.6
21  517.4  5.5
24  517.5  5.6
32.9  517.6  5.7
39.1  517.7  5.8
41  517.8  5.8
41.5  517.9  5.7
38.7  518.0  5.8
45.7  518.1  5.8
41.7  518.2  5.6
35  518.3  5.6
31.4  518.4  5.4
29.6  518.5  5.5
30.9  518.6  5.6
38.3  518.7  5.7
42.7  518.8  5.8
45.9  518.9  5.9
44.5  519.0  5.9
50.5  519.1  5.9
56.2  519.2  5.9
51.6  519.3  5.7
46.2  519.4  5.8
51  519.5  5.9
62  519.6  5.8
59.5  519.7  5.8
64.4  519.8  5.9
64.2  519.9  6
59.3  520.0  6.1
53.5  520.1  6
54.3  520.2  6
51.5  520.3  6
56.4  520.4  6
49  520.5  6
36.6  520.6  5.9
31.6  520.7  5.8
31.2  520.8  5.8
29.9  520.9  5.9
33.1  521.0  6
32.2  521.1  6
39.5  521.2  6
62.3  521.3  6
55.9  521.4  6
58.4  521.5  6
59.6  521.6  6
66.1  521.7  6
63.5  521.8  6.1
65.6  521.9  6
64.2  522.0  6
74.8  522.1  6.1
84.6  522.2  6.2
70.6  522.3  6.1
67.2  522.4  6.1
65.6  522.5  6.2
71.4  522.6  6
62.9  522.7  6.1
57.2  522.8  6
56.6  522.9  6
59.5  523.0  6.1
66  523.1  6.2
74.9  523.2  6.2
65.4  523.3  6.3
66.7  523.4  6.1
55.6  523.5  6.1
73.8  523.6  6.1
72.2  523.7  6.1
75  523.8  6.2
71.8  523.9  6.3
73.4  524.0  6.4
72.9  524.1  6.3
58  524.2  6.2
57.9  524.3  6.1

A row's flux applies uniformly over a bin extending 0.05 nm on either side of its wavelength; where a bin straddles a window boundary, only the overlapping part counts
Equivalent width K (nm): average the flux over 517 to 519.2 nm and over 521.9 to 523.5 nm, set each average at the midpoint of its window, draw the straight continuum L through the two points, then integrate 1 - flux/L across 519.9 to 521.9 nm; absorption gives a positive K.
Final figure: 0.21 nm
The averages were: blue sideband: 37.9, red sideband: 66.8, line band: 49.4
